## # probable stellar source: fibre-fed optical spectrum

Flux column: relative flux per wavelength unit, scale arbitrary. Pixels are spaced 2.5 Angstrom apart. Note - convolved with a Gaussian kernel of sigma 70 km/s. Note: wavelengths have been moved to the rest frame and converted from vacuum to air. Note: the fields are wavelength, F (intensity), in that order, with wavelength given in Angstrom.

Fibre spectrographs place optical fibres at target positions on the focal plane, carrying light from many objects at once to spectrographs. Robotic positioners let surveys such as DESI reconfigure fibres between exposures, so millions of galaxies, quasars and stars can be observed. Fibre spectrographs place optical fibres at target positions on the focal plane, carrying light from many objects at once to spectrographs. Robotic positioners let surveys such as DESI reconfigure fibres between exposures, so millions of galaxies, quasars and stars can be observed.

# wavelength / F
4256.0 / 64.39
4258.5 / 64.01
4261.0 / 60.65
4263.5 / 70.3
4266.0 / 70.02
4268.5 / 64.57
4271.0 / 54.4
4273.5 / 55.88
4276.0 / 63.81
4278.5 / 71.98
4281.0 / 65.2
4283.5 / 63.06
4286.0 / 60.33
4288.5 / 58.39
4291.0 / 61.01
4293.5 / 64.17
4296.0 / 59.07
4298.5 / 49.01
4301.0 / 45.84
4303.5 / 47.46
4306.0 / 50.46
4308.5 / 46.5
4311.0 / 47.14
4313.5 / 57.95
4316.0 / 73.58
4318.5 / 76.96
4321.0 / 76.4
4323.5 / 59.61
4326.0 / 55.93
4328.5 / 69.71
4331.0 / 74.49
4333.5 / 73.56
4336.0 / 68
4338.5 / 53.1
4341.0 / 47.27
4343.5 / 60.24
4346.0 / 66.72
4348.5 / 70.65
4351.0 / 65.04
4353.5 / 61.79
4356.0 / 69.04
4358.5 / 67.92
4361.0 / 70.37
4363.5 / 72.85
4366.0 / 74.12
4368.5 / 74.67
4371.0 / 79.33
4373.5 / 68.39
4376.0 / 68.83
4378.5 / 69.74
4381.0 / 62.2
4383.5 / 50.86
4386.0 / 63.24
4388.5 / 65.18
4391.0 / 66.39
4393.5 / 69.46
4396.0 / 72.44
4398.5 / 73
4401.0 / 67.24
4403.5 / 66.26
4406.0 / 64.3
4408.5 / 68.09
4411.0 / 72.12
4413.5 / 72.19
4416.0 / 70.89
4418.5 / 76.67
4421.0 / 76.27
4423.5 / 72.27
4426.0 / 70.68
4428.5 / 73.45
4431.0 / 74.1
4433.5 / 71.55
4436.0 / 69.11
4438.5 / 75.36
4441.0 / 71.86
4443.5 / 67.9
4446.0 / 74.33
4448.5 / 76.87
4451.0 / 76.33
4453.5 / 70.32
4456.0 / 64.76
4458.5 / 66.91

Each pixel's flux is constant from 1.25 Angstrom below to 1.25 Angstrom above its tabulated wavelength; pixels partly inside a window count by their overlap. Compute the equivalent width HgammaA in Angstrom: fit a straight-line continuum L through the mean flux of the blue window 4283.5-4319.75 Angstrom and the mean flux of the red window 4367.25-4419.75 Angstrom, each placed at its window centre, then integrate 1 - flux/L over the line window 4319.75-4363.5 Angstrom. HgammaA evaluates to -2.4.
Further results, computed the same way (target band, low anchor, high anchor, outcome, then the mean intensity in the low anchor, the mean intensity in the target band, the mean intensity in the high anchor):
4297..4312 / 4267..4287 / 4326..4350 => 3.7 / 62.5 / 47.9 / 64.4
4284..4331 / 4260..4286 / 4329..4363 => 3.9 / 63.8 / 59.3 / 65.5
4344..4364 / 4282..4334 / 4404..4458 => -0.9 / 60.3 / 67.6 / 71.7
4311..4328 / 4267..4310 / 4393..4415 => -1.3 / 57.7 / 65.4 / 69.5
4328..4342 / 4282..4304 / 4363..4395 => -0.5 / 56.9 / 64.4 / 68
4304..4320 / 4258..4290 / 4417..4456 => 1.7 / 63.2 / 58.5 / 72.9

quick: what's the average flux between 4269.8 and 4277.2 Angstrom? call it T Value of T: 58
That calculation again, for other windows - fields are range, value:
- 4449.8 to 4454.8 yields 73.2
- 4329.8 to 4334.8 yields 74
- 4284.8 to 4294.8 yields 61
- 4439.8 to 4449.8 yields 72.8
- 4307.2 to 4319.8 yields 60.4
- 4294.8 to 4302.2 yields 51.3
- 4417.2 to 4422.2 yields 76.4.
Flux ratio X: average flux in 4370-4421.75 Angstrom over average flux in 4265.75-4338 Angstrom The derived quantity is 1.12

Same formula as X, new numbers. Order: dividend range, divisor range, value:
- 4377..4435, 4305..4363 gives 1.08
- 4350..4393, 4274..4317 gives 1.17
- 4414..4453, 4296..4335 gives 1.21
